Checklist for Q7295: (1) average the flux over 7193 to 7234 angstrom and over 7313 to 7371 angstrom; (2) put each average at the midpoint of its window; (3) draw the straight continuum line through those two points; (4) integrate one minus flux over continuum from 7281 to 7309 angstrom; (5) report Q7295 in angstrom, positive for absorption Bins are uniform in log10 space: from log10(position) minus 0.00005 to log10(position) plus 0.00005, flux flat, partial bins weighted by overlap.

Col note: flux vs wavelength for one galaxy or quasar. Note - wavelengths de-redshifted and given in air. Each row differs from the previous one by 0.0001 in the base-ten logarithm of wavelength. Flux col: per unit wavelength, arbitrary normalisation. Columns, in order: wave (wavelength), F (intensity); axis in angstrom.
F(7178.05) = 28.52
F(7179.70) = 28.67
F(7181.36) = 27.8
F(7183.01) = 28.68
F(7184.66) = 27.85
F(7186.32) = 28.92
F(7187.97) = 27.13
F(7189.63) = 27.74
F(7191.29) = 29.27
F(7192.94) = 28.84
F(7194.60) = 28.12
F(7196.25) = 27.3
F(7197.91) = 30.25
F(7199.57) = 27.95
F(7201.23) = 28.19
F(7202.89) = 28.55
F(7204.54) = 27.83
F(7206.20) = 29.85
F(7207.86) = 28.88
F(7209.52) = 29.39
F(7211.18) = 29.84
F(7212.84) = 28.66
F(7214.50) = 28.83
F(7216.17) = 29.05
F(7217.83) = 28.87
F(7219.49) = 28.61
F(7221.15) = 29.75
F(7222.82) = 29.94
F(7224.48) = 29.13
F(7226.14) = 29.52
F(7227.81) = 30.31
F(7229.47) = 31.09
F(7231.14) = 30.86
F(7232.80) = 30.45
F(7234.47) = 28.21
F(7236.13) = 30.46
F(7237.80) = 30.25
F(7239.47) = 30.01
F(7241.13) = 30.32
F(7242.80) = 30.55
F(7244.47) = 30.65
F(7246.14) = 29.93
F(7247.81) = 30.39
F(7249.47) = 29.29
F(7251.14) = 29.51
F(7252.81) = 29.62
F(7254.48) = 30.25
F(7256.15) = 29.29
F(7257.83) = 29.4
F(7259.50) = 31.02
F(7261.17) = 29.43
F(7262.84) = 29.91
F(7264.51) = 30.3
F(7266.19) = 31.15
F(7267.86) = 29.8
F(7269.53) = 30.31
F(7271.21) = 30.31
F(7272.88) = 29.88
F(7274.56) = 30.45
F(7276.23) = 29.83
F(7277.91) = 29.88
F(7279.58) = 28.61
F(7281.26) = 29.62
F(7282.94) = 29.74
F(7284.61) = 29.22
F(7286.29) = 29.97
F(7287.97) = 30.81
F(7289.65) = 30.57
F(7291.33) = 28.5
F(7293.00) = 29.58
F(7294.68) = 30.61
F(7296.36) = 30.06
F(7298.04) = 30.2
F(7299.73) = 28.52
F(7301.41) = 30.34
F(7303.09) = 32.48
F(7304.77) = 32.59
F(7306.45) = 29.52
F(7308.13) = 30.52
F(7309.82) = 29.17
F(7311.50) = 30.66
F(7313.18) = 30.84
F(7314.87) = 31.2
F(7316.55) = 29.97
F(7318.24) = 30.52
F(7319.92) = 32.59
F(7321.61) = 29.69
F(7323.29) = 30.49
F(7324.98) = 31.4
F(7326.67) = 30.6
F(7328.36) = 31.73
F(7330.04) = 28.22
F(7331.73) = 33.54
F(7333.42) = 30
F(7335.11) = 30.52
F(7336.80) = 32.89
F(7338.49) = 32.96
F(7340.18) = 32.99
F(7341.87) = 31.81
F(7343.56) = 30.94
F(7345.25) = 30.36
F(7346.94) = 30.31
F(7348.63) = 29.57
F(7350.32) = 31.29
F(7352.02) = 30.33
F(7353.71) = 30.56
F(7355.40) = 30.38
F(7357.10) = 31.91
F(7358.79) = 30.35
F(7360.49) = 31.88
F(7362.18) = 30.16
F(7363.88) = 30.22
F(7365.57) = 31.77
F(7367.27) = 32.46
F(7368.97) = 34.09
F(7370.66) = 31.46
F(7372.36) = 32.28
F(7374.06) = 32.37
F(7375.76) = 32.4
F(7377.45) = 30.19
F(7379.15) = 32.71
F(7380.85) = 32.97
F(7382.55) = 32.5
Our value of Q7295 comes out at 0.2 angstrom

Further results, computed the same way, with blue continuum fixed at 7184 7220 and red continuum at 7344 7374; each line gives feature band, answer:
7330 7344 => -0.42 angstrom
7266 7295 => 0.00 angstrom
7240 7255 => -0.35 angstrom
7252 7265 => -0.15 angstrom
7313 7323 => -0.09 angstrom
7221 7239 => -0.57 angstrom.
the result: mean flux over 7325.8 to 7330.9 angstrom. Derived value 30.2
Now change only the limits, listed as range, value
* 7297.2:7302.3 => 29.7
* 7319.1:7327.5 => 30.9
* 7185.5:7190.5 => 27.9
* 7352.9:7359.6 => 30.8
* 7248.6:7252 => 29.5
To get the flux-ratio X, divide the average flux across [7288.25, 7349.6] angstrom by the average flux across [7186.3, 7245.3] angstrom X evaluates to 1.1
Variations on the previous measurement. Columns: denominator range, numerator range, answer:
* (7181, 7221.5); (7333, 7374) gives 1.09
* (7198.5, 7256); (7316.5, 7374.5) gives 1.06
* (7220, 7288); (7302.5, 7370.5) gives 1.04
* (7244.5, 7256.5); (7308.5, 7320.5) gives 1.03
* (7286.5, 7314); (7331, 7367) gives 1.03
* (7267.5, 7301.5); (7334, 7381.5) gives 1.06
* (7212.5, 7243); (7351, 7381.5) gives 1.06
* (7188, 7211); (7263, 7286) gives 1.05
